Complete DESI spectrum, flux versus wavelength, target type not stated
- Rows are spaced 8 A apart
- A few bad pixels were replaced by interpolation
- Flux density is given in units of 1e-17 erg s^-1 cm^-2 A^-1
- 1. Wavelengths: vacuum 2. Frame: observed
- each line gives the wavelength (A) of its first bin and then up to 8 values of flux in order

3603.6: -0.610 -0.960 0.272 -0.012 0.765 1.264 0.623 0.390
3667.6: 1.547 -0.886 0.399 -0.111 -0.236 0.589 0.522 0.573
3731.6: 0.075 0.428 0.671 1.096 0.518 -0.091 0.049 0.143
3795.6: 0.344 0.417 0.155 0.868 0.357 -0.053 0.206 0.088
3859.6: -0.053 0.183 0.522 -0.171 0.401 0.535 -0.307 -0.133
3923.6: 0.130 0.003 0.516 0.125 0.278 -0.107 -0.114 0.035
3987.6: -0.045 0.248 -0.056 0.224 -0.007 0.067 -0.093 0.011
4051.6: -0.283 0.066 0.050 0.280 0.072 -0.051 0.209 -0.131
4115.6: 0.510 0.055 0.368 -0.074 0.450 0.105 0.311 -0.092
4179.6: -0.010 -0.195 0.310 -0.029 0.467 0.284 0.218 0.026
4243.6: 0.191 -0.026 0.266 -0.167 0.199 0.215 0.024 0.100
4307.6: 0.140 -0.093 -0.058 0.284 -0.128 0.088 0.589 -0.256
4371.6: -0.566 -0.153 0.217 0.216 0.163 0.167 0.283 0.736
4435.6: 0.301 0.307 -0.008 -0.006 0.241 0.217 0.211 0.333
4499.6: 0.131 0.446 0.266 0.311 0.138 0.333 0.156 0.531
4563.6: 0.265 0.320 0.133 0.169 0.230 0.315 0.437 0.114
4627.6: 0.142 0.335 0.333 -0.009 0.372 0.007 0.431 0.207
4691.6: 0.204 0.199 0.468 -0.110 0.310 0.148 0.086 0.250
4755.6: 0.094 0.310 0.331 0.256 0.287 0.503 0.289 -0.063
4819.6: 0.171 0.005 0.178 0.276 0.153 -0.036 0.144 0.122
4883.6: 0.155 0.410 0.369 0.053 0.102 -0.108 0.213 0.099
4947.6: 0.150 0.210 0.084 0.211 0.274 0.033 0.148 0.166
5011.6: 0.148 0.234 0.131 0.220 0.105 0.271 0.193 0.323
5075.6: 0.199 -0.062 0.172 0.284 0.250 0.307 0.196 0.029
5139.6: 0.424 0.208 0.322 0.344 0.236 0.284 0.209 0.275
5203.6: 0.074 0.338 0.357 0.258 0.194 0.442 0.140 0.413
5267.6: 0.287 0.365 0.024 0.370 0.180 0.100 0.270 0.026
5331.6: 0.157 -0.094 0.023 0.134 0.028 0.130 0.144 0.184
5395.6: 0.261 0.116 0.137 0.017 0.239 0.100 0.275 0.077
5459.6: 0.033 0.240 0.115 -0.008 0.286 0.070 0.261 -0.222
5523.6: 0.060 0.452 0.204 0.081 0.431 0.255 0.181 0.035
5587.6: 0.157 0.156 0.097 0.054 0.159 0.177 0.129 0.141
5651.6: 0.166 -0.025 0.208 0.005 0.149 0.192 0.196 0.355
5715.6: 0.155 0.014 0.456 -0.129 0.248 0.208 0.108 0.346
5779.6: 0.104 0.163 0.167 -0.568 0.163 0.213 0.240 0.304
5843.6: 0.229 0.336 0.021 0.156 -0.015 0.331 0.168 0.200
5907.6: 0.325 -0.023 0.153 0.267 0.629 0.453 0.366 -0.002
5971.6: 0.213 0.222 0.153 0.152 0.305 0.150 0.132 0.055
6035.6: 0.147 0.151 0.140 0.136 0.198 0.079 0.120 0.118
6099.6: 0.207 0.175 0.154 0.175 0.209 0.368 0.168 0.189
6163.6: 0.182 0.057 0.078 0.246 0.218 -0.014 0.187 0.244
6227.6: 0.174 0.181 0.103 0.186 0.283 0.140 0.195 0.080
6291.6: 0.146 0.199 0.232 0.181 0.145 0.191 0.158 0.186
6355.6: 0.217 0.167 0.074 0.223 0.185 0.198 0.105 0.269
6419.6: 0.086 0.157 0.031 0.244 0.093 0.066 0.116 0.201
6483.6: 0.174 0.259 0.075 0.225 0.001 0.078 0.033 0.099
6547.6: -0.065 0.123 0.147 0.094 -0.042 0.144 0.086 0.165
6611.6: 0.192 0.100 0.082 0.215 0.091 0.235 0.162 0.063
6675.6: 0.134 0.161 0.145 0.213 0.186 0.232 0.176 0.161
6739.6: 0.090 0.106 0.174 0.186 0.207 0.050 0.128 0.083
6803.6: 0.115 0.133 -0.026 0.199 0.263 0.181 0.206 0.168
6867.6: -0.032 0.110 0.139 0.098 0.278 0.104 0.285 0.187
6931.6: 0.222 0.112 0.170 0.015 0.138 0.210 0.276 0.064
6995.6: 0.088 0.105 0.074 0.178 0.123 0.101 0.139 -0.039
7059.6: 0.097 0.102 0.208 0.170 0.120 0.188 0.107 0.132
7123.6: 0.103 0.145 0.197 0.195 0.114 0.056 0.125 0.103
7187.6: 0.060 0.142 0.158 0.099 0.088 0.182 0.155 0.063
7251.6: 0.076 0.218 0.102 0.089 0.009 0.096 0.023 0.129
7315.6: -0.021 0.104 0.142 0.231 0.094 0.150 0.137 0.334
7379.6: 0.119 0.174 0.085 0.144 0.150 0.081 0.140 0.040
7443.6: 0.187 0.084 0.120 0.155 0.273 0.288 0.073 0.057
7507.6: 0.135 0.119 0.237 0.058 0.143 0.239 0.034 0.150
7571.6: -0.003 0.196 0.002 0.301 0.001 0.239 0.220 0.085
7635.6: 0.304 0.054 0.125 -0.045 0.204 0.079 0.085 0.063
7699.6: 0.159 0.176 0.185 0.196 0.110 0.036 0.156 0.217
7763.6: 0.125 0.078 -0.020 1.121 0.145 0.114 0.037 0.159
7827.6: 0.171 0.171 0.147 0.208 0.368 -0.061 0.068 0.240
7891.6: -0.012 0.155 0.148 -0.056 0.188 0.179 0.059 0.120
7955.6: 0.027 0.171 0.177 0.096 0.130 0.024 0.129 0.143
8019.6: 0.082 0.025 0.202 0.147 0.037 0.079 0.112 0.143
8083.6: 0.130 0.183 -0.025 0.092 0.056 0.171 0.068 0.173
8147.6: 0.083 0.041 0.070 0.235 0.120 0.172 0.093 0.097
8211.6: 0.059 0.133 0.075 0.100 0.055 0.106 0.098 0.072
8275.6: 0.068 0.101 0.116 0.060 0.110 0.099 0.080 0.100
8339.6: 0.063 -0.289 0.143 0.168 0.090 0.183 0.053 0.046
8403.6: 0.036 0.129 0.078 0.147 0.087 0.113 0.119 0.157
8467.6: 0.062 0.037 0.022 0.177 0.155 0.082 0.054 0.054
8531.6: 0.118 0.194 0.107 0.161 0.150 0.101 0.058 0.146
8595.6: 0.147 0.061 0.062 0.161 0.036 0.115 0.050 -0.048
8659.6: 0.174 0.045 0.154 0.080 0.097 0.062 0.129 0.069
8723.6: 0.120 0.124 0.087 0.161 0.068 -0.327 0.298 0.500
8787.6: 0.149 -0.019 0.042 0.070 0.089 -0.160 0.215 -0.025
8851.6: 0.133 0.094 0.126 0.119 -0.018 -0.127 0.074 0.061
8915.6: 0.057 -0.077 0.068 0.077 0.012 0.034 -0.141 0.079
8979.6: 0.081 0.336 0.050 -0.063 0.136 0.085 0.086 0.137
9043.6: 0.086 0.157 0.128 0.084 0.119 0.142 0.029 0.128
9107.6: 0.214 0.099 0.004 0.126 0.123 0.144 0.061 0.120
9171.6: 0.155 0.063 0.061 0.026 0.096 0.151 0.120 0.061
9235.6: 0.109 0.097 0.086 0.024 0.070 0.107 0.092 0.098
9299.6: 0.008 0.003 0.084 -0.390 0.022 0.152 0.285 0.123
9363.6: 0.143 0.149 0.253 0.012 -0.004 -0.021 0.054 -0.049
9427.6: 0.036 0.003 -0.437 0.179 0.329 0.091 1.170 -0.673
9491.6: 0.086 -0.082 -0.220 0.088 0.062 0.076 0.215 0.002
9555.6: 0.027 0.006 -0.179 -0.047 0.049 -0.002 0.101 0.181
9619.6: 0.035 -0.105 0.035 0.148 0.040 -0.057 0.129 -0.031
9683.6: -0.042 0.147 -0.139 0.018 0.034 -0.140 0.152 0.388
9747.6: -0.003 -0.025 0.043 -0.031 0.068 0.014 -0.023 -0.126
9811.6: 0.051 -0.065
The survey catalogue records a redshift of 0.187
